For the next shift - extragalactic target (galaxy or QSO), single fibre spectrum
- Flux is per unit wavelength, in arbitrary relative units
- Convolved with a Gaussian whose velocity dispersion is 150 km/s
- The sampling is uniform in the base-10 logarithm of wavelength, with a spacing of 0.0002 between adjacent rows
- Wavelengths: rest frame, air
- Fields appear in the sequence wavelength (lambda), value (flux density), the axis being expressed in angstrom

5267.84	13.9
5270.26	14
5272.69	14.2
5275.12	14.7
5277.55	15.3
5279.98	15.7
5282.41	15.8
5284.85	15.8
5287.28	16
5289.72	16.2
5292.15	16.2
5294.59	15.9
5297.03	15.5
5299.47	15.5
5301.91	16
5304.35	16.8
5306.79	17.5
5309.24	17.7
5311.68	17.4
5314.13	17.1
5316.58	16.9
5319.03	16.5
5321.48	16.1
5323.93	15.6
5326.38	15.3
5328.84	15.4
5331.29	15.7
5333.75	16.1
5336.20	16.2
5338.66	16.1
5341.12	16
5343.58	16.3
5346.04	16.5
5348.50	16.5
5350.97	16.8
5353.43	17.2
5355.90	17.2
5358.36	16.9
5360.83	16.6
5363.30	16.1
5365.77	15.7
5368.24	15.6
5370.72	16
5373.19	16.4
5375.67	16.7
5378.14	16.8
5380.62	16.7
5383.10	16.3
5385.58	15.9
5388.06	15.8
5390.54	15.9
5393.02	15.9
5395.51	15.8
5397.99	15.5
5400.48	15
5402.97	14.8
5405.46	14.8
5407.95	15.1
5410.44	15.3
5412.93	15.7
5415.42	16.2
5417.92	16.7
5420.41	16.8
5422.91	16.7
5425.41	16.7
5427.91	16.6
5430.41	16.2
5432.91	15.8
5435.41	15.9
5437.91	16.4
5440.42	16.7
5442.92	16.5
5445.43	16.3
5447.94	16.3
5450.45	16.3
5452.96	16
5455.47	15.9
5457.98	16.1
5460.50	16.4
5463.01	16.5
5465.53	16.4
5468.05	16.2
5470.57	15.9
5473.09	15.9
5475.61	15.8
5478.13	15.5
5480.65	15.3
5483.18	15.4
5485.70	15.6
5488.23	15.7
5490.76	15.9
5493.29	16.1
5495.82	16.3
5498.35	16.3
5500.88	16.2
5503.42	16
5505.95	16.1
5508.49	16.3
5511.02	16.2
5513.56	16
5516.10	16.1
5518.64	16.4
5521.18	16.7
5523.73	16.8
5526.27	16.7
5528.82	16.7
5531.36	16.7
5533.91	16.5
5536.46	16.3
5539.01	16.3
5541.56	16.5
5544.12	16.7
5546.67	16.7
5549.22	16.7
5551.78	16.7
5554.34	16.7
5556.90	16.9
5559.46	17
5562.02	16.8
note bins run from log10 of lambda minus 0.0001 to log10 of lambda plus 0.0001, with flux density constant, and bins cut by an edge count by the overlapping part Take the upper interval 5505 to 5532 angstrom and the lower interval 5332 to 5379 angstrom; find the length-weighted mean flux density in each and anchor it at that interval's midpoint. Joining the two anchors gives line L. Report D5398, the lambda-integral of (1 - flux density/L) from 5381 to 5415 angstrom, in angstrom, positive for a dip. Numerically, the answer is 1.7 angstrom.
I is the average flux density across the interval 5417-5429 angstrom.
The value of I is 16.7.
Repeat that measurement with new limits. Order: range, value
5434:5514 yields 16.1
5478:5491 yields 15.5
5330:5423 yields 16.1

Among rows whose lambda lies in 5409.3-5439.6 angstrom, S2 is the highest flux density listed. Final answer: 16.8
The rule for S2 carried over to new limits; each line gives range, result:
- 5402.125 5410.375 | 15.1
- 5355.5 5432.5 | 17.2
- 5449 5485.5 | 16.5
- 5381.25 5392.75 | 16.3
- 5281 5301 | 16.2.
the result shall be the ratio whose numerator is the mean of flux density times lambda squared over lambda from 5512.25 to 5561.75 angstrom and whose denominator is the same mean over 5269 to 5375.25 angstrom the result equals 1.1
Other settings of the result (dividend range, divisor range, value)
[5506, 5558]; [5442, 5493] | 1.06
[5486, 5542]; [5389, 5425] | 1.08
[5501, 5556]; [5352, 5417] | 1.08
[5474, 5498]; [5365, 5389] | 1.01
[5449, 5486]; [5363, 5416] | 1.04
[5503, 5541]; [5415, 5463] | 1.03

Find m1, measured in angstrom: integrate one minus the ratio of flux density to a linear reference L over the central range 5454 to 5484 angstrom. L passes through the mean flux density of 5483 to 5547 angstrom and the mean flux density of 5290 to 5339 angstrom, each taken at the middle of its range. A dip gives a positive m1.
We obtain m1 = 0.62 angstrom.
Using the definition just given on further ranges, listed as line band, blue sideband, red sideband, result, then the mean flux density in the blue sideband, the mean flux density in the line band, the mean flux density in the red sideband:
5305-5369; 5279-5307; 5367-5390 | -1.2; 16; 16.4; 16.2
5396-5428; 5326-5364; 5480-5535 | 0.9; 16.3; 15.8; 16.2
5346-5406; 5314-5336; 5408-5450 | 0.0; 16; 16.1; 16.3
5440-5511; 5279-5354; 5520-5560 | 2.0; 16.3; 16.1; 16.7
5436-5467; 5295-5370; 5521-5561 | 0.4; 16.4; 16.3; 16.7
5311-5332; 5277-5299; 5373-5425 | -0.5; 15.8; 16.2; 15.9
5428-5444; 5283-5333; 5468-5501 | -0.3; 16.2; 16.3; 15.8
